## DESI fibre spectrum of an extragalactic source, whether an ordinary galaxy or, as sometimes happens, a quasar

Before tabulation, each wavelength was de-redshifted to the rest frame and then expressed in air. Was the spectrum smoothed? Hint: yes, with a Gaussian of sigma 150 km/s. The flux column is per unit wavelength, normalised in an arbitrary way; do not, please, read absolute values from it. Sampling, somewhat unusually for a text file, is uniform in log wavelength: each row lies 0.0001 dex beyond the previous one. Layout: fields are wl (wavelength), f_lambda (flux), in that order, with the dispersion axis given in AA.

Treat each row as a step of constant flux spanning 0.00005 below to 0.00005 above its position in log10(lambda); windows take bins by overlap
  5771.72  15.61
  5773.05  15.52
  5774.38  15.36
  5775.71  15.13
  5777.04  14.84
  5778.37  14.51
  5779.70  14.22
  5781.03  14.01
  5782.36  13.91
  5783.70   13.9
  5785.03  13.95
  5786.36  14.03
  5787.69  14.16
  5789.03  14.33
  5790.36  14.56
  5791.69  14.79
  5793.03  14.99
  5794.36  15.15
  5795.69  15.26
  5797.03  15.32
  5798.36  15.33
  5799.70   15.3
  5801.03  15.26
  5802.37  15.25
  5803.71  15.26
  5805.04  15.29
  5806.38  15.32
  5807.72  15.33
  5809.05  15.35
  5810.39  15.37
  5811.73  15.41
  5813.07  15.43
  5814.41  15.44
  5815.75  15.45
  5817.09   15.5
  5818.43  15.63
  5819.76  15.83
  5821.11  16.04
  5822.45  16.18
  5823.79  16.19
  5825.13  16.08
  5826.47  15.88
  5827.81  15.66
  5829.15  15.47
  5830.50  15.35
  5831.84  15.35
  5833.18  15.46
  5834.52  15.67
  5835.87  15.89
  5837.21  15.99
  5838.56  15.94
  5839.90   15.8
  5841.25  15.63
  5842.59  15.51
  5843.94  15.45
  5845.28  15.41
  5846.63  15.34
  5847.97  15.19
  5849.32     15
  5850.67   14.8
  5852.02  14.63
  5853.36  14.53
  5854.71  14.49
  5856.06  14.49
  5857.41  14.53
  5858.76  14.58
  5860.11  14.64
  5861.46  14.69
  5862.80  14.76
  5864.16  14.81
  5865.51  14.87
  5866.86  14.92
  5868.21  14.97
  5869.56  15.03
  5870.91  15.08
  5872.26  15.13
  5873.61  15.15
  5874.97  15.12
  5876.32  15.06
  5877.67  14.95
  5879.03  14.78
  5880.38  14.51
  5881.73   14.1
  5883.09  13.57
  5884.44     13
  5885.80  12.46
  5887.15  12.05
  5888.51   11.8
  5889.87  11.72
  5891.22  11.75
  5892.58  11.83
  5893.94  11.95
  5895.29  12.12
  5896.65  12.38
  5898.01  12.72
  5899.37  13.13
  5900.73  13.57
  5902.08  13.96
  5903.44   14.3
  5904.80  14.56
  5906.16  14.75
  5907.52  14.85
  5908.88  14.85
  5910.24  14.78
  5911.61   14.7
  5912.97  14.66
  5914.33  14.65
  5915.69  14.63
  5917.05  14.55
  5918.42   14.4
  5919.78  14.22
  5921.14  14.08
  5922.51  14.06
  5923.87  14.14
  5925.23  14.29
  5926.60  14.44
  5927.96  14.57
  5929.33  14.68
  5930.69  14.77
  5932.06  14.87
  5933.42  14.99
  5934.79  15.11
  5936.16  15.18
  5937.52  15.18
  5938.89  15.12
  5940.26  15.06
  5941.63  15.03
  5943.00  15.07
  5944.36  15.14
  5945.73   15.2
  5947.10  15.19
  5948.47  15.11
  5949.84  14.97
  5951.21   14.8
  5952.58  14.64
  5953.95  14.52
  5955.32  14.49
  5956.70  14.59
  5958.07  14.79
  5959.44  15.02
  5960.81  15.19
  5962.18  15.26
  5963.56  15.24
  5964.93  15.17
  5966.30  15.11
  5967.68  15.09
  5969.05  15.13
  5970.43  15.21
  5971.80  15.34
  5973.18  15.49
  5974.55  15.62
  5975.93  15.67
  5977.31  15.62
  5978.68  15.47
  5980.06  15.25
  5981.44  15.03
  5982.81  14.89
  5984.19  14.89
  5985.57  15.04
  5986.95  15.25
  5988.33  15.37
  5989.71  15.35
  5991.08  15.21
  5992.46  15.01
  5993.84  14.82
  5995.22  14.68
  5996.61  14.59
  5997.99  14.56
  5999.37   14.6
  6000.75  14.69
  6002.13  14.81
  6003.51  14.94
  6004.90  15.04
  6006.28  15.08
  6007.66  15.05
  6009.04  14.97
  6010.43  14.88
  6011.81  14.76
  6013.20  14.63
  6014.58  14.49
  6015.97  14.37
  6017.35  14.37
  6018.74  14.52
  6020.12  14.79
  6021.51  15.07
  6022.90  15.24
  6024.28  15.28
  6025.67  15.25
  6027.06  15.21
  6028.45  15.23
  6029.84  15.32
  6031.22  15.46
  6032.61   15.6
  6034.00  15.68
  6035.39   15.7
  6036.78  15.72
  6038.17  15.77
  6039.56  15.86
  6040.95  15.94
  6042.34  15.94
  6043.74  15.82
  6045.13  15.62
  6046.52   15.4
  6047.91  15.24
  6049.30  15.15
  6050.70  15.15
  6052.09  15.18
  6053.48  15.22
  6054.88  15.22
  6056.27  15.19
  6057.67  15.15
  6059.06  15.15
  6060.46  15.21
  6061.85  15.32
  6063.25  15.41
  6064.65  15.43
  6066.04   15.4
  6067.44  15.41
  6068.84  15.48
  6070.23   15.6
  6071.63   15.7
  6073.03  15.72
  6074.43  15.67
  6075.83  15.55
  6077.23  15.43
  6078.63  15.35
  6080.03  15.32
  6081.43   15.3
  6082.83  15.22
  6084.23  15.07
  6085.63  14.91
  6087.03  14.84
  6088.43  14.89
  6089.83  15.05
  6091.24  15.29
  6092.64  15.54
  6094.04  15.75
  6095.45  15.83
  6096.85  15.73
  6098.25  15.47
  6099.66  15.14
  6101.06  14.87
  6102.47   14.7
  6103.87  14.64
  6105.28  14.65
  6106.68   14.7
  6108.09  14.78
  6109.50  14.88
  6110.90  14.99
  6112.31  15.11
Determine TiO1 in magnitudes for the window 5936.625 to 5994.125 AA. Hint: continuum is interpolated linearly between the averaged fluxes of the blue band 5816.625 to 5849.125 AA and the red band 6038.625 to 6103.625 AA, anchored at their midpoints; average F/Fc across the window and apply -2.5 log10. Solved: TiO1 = 0.03 mag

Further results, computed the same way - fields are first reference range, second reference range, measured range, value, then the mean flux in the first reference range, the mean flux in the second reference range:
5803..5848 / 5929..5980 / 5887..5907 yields 0.188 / 15.6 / 15.1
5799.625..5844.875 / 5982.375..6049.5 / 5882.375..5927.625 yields 0.133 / 15.6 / 15.1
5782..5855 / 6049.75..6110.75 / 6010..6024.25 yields 0.037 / 15.3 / 15.2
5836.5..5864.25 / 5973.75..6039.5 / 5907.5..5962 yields 0.022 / 15.1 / 15.1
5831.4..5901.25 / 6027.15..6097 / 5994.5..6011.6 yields 0.020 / 14.3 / 15.4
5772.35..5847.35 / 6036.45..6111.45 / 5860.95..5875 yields 0.022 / 15.3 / 15.3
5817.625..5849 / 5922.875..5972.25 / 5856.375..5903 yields 0.116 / 15.7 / 14.9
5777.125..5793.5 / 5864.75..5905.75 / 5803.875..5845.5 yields -0.115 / 14.3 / 13.7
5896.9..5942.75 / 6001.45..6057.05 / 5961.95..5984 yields -0.031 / 14.5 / 15.2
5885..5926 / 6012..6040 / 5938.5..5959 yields -0.056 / 13.6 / 15.2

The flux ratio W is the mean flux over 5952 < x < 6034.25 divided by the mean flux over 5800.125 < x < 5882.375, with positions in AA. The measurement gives 0.99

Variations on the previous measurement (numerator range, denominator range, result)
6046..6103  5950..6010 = 1.02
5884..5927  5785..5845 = 0.88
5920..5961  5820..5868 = 0.97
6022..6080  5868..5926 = 1.11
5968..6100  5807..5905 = 1.04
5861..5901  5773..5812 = 0.92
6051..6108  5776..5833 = 1.01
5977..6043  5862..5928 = 1.08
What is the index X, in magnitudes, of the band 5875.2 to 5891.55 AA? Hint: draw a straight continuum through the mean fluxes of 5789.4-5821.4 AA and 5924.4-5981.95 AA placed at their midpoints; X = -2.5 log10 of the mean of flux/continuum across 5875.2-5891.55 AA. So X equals 0.13 mag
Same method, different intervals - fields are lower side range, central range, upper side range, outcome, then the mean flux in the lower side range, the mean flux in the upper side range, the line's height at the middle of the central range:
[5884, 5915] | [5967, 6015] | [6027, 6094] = -0.04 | 13.3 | 15.4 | 14.5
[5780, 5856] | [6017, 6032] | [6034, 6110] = 0.02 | 15.2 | 15.3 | 15.3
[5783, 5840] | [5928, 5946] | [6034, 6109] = 0.02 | 15.3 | 15.3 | 15.3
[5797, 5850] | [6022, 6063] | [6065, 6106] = -0.01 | 15.5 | 15.3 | 15.3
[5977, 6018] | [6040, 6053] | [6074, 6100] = -0.03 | 14.9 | 15.3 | 15.1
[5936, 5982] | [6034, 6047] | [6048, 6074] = -0.03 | 15.1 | 15.3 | 15.3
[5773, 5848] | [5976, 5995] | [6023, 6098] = 0.01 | 15.2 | 15.4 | 15.4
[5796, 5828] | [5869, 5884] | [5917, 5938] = 0.02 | 15.5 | 14.6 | 15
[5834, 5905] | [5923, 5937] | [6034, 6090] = 0.00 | 14.3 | 15.4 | 14.6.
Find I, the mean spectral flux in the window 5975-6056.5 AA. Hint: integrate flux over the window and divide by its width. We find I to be 15.2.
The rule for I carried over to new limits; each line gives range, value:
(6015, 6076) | 15.4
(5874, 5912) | 13.5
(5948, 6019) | 15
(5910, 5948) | 14.7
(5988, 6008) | 14.9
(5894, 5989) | 14.7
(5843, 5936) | 14.3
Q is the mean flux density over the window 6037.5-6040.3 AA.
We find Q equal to 15.8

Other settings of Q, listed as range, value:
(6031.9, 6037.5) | 15.7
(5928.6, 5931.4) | 14.7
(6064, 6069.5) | 15.4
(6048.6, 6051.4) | 15.1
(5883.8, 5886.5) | 12.7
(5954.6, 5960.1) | 14.7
